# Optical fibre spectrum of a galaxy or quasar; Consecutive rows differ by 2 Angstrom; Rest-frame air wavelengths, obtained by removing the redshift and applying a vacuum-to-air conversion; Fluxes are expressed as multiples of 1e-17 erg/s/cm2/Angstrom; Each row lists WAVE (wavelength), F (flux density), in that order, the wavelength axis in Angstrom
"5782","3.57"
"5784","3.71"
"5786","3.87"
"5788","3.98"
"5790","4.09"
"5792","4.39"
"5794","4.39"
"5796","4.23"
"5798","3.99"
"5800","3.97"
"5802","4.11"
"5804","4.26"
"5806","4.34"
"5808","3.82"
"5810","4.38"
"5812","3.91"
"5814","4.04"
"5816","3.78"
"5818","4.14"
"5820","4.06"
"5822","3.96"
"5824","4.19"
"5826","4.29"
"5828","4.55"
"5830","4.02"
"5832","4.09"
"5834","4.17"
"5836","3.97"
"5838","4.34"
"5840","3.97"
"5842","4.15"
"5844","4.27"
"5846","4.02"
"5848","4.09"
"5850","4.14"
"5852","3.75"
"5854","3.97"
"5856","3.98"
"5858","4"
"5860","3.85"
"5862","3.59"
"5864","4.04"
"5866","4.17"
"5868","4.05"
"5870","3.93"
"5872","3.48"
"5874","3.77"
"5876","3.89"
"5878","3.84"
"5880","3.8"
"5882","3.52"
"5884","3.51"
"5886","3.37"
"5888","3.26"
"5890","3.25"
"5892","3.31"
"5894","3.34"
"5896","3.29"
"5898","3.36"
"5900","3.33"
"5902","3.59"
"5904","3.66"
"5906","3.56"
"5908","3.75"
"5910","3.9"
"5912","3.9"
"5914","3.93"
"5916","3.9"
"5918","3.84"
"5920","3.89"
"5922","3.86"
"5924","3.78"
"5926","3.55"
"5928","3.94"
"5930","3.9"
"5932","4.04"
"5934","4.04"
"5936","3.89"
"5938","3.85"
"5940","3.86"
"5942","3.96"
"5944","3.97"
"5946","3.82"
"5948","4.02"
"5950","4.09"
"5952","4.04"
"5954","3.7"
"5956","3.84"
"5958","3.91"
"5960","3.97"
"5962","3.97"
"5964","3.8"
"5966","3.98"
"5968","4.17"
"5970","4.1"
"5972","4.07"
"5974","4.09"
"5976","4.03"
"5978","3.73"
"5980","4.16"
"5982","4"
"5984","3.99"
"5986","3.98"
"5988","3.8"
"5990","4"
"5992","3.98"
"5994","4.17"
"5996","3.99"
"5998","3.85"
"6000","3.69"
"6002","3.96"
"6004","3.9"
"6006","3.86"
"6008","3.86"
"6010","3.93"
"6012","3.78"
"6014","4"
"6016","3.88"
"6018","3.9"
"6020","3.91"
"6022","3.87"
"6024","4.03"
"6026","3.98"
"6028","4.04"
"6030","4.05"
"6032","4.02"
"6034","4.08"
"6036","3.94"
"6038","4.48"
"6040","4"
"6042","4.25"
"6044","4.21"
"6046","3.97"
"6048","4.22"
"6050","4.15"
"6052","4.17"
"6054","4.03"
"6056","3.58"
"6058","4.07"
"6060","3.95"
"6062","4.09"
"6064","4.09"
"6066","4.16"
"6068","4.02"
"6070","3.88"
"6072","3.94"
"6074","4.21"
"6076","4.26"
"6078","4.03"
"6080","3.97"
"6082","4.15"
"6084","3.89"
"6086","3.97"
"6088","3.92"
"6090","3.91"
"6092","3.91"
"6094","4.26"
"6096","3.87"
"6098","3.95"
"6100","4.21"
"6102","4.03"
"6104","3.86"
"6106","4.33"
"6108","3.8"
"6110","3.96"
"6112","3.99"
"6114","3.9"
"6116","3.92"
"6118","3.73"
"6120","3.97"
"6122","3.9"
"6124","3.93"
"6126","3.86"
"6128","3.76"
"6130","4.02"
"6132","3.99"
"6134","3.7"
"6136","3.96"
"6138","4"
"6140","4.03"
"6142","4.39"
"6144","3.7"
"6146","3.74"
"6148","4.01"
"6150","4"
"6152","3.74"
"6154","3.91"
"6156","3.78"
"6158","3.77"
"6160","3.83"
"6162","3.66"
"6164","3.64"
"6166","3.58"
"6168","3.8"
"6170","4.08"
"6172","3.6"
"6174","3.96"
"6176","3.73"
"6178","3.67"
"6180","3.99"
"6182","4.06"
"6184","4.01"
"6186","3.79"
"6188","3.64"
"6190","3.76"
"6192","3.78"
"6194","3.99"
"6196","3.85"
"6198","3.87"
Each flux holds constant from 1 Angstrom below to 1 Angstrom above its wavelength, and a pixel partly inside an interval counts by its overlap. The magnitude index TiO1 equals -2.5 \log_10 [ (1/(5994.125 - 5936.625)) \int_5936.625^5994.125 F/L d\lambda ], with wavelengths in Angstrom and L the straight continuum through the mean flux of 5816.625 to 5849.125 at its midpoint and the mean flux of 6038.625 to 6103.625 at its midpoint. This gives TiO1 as 0.03 mag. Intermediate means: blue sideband 4.14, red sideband 4.04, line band 3.96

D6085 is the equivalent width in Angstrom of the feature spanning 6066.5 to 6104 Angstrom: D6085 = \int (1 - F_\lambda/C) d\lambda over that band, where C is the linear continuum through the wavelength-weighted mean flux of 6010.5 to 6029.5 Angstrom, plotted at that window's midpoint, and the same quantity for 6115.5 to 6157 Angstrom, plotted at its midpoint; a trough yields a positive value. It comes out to -1.0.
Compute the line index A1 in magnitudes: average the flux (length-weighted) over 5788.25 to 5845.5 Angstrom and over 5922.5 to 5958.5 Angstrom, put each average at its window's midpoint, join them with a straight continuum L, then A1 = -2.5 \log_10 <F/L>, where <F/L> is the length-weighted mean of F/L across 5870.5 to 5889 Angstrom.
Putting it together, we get 0.11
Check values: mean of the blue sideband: 4.14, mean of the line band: 3.61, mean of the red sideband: 3.9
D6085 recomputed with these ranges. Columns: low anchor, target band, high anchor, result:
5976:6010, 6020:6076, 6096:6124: -1.54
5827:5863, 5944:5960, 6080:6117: 0.40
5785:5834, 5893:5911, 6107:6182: 2.31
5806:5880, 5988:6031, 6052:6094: 0.88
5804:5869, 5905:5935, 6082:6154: 1.34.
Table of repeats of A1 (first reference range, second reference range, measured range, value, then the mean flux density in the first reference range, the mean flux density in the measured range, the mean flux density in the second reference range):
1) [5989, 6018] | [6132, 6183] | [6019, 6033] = -0.021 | 3.92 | 3.99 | 3.86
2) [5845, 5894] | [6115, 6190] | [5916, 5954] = -0.032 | 3.77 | 3.9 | 3.86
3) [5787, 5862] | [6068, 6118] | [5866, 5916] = 0.125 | 4.09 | 3.62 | 4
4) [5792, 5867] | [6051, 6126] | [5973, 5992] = 0.015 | 4.08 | 3.98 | 3.99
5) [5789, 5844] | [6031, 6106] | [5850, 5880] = 0.063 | 4.14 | 3.89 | 4.05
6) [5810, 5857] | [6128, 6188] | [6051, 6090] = -0.026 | 4.09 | 4.02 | 3.86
